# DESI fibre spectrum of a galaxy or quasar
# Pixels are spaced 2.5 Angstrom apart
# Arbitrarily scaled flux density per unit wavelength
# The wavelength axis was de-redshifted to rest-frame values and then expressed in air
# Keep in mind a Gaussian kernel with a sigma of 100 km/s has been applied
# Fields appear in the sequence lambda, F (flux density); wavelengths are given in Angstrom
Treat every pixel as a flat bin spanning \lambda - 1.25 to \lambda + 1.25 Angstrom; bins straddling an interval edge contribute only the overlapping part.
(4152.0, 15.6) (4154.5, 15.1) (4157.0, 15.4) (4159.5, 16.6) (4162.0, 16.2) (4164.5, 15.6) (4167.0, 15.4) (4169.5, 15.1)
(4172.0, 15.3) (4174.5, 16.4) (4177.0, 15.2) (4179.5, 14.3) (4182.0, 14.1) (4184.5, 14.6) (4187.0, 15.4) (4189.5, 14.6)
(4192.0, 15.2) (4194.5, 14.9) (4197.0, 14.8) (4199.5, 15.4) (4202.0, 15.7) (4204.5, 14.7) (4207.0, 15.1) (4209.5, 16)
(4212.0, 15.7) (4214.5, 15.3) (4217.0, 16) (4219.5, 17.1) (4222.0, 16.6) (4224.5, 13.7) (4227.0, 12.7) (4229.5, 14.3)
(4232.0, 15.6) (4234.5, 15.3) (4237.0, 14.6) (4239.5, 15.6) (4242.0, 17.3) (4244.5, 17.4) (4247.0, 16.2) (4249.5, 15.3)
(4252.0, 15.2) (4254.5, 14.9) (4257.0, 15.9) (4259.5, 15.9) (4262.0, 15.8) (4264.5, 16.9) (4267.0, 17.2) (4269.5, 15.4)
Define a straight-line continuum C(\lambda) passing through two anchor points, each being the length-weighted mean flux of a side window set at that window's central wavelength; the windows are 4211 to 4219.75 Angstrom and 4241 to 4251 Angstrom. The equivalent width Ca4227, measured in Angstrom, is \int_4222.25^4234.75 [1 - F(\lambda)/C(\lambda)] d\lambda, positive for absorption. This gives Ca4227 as 1.3 Angstrom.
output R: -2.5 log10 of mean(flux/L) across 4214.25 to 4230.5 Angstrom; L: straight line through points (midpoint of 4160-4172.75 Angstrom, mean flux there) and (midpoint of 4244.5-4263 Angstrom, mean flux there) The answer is 0.040 mag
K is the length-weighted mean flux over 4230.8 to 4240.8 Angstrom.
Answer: 15.3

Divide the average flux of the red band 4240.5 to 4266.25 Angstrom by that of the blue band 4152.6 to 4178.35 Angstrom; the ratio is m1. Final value 1.03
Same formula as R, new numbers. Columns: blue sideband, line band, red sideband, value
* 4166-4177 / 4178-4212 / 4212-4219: 0.047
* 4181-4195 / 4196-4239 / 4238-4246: 0.042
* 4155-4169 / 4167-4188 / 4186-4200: 0.023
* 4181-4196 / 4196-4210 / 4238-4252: -0.006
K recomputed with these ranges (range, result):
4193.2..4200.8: 15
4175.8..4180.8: 14.7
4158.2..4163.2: 16.4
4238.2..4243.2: 16.4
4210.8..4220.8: 16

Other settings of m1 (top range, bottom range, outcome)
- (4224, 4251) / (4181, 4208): 1.02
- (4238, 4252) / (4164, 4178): 1.05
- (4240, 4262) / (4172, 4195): 1.07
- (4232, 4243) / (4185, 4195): 1.04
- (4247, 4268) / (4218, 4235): 1.06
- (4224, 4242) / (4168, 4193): 0.98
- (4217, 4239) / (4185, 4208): 1.00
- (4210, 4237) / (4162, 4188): 1.00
